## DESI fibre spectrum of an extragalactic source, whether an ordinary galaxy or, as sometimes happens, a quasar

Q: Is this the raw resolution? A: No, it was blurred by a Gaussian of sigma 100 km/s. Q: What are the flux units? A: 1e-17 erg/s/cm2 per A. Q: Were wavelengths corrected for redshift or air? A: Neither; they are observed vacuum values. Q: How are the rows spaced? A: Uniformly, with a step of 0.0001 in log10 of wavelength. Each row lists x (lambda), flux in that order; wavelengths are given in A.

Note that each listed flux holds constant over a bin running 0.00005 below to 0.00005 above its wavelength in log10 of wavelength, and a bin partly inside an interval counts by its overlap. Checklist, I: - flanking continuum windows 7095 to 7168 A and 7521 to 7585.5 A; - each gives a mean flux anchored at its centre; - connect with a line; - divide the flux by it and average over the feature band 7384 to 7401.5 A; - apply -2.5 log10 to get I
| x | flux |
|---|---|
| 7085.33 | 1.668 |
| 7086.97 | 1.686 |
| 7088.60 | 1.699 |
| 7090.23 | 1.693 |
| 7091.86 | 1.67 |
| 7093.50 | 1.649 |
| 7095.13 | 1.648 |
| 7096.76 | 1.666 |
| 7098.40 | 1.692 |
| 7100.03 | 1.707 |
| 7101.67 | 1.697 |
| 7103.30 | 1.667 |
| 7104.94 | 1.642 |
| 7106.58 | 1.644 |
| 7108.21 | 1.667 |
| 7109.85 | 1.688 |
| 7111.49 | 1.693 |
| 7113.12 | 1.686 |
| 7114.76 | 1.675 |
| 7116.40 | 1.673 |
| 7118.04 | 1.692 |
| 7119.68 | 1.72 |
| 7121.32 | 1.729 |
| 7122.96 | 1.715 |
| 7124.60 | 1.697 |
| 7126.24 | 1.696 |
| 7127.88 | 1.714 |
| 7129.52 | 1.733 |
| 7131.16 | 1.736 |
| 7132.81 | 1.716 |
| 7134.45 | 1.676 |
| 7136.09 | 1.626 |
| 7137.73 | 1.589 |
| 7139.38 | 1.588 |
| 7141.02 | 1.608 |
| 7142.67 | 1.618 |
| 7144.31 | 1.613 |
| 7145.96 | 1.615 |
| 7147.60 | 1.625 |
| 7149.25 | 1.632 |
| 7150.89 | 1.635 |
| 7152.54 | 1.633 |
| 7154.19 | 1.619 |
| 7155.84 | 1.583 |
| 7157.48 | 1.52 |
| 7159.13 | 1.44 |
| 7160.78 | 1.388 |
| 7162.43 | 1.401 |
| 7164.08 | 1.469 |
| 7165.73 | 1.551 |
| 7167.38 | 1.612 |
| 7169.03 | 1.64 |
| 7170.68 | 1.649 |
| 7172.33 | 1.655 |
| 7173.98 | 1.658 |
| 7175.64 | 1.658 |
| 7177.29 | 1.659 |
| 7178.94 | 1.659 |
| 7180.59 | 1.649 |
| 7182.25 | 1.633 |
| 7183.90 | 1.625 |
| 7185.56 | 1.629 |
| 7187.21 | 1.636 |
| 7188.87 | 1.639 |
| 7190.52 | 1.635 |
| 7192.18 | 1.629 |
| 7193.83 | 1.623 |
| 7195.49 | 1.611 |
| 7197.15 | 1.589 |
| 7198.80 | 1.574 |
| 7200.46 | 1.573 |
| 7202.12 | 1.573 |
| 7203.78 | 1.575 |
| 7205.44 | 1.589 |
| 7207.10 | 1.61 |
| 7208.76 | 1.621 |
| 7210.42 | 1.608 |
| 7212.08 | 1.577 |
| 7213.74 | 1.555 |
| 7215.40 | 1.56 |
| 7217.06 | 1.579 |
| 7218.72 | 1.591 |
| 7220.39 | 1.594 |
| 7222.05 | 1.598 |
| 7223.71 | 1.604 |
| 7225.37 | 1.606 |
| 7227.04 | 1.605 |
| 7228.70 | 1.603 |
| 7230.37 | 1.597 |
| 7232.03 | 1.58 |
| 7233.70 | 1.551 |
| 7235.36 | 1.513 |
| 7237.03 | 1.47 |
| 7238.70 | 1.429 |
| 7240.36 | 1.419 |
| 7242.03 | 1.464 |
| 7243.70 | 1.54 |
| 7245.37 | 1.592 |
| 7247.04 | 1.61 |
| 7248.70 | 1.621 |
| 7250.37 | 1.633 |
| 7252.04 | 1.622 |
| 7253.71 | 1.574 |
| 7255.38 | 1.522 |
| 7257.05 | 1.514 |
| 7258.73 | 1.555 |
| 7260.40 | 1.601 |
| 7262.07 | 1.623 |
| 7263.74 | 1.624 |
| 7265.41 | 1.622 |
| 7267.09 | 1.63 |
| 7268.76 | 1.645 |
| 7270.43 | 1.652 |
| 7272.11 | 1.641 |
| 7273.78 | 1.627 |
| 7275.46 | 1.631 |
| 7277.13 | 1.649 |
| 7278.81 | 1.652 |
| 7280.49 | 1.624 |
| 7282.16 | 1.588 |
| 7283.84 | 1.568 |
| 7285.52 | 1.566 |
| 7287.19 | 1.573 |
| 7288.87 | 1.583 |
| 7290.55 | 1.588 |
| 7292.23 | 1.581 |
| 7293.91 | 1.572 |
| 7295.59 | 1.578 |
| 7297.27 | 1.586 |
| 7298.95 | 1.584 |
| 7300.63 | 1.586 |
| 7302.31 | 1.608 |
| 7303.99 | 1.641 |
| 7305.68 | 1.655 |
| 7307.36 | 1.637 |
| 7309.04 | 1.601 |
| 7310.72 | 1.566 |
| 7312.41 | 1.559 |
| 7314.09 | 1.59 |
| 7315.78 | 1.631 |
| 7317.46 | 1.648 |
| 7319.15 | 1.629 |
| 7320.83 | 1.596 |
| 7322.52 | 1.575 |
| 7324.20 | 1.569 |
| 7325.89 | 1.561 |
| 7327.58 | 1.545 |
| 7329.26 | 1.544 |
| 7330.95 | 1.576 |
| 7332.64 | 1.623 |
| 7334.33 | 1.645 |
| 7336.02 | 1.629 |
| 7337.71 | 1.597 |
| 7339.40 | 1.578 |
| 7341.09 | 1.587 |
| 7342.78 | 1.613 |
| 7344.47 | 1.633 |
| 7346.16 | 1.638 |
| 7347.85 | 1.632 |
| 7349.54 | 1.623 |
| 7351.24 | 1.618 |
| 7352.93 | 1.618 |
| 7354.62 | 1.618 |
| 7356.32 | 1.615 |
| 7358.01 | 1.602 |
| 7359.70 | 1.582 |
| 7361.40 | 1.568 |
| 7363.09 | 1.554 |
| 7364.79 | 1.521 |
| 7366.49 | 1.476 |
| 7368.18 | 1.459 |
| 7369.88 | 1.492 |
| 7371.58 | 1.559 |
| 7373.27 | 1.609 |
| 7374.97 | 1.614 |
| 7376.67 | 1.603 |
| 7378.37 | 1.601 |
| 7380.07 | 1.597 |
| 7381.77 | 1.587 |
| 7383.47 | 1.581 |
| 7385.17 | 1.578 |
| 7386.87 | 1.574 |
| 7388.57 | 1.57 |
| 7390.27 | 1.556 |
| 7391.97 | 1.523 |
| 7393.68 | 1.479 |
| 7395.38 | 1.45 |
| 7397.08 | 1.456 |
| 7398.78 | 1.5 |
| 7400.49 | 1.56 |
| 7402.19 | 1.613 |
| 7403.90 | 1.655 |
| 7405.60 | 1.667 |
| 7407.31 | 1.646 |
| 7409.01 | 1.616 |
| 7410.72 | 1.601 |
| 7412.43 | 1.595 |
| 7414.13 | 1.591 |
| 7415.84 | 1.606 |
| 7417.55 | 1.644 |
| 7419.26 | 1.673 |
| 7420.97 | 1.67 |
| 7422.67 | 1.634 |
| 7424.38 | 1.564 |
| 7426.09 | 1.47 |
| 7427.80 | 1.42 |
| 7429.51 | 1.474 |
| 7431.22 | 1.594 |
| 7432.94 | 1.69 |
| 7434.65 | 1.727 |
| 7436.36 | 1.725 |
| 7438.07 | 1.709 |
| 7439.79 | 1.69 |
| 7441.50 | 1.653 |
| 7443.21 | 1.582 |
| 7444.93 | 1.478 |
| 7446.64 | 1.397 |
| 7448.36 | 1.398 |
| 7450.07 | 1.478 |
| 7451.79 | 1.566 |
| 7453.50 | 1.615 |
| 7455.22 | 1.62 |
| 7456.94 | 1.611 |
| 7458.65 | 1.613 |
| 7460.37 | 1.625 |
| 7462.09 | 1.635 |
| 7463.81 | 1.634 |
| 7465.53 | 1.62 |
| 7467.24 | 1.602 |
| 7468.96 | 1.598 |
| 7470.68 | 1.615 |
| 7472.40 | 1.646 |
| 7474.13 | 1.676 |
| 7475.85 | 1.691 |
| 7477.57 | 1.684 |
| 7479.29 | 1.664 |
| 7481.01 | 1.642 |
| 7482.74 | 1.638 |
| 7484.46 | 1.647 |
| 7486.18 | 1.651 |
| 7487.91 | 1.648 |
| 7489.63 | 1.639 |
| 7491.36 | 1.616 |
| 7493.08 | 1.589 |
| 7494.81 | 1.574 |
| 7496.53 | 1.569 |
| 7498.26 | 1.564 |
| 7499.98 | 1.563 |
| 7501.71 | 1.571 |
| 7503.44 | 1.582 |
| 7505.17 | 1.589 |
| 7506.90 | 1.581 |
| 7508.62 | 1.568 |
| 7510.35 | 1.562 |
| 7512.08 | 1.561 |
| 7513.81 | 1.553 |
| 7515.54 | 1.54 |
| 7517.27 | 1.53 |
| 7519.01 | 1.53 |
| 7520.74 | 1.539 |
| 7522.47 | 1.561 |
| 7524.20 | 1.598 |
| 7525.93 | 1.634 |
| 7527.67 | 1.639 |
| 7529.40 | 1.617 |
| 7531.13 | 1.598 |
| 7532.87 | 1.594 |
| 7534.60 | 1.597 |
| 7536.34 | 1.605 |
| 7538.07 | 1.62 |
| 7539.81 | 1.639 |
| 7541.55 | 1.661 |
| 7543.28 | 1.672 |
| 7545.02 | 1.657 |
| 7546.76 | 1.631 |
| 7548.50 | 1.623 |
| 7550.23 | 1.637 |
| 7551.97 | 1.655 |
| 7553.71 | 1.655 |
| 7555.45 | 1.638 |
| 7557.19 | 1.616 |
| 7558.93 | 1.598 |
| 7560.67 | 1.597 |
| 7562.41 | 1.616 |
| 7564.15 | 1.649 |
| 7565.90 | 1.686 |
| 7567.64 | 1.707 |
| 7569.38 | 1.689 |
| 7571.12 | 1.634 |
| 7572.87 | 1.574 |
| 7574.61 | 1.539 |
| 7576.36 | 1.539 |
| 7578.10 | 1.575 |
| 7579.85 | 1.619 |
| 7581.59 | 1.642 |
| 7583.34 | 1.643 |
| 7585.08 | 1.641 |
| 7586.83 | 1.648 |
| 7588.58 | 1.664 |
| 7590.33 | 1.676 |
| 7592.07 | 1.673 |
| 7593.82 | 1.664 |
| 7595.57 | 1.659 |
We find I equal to 0.07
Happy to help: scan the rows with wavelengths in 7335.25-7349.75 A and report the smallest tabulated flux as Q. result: 1.578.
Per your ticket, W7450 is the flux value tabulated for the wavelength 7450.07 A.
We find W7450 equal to 1.478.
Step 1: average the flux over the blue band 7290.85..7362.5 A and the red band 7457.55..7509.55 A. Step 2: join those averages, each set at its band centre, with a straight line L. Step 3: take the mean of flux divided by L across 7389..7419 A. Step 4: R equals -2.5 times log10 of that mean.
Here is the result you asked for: 0.02 mag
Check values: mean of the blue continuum 1.6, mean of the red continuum 1.62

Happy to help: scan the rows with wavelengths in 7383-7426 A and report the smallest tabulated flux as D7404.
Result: 1.45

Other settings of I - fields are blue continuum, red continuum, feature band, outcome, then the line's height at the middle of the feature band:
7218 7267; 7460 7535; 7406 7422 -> -0.024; 1.59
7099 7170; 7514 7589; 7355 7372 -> 0.055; 1.62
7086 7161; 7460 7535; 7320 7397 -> 0.032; 1.62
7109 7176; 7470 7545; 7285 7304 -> 0.023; 1.62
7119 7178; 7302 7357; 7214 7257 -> 0.036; 1.61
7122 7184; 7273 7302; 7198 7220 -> 0.018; 1.61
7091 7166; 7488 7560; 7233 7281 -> 0.030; 1.63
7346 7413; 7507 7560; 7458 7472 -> -0.019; 1.59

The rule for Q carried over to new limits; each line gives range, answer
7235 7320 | 1.419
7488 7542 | 1.53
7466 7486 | 1.598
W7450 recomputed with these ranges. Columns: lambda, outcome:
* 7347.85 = 1.632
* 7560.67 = 1.597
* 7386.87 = 1.574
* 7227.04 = 1.605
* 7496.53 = 1.569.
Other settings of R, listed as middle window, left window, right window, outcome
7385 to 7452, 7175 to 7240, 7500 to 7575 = 0.018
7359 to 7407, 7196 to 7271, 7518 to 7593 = 0.029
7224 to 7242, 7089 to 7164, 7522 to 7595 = 0.071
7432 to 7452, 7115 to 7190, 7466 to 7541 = 0.011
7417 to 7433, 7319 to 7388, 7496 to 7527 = 0.000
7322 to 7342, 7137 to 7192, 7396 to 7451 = 0.003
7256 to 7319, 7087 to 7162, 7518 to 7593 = 0.024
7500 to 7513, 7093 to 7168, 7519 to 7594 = 0.037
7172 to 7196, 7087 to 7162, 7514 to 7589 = 0.004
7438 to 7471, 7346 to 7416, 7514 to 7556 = 0.006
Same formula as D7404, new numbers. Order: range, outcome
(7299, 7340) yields 1.544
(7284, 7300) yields 1.566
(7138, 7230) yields 1.388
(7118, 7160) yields 1.44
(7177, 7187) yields 1.625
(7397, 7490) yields 1.397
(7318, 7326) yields 1.561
